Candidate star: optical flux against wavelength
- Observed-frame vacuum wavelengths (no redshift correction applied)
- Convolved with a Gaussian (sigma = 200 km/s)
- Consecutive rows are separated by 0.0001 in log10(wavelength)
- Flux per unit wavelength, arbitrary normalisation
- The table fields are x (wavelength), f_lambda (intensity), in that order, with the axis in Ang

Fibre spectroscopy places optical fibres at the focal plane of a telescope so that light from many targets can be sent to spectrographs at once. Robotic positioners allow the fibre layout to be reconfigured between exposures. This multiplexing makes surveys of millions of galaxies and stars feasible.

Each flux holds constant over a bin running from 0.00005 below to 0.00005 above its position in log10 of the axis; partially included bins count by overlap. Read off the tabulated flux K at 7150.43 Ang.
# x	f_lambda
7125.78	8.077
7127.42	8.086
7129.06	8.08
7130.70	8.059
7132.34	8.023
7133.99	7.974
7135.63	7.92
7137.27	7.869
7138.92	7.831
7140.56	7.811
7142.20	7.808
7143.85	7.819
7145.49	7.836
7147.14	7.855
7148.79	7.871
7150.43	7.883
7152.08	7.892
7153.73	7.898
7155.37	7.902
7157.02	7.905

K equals 7.883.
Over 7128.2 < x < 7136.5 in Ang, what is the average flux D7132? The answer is 8.01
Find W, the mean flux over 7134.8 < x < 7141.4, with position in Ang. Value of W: 7.87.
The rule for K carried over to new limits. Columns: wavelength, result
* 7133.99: 7.974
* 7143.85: 7.819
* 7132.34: 8.023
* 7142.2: 7.808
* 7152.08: 7.892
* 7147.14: 7.855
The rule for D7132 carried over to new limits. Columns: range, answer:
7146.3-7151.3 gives 7.86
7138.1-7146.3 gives 7.83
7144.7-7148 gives 7.83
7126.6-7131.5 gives 8.08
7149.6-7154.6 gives 7.9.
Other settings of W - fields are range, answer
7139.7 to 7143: 7.83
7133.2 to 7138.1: 7.92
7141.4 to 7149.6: 7.83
